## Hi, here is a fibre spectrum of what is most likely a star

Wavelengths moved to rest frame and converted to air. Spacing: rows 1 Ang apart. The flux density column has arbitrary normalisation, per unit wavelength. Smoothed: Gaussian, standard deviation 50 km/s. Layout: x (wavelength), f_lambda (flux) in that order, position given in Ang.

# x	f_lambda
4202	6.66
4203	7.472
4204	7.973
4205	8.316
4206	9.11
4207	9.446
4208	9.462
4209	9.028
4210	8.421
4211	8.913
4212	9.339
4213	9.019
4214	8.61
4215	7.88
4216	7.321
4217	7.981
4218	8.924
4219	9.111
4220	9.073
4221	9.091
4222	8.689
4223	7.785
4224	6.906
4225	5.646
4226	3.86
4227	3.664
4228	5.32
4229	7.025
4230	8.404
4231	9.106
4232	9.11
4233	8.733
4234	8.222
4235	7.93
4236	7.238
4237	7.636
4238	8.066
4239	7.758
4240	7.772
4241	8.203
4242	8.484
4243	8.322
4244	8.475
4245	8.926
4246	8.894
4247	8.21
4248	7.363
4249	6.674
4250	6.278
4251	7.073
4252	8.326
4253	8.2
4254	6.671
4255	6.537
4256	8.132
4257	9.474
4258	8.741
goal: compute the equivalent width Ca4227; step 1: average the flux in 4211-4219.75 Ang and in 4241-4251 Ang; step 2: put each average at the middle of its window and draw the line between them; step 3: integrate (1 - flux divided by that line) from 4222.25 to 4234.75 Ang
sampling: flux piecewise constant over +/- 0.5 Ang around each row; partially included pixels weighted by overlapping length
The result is 1.9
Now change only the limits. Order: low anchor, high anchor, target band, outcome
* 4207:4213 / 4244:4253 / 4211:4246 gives 2.2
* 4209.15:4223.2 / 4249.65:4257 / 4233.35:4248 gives -0.5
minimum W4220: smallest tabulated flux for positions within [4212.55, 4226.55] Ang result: 3.86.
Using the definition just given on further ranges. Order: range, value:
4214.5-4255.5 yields 3.664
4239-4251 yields 6.278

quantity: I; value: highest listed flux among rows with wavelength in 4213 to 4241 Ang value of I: 9.111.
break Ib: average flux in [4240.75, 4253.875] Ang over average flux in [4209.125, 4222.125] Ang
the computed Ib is 0.9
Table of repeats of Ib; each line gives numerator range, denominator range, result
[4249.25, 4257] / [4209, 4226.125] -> 0.91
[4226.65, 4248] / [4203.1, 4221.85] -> 0.91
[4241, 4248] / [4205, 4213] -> 0.93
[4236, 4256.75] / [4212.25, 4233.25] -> 1.02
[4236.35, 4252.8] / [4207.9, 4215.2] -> 0.89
